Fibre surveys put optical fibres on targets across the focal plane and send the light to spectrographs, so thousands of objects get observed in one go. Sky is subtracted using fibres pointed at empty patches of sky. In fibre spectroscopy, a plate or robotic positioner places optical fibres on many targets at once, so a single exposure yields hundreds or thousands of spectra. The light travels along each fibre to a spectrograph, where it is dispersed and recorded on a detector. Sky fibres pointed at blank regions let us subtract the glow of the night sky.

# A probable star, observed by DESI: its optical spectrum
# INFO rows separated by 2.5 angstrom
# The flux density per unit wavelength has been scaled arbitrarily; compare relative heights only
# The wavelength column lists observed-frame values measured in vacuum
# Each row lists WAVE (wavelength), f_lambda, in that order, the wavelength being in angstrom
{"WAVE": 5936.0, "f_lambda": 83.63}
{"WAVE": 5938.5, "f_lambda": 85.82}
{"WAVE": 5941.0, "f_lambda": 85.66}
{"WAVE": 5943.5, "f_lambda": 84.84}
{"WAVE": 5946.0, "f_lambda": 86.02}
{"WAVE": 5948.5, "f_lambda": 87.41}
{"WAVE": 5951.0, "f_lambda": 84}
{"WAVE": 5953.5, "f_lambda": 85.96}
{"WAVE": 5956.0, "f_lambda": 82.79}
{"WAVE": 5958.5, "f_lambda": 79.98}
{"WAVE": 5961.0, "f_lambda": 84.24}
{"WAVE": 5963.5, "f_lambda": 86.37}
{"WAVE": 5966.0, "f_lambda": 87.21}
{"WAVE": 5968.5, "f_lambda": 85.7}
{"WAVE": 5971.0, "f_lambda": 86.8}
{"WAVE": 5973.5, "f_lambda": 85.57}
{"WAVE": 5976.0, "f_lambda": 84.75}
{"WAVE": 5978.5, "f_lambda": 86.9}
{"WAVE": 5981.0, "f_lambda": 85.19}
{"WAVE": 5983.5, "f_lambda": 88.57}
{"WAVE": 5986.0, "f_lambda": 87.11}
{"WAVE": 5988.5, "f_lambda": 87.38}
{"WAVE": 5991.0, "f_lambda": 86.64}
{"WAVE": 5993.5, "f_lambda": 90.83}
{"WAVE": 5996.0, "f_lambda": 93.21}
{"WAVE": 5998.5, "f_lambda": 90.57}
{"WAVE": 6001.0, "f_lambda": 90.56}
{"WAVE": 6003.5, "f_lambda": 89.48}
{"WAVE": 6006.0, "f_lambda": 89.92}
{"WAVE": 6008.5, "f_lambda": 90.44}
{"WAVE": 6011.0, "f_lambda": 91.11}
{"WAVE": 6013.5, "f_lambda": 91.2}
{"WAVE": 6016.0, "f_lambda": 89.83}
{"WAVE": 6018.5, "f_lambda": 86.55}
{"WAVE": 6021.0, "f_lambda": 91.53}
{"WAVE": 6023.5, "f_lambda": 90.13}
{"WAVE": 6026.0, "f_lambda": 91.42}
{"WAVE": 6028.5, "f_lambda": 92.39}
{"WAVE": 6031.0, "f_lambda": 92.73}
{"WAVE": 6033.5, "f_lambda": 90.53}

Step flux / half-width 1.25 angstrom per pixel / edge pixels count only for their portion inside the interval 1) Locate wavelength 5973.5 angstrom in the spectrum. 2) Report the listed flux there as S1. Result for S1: 85.57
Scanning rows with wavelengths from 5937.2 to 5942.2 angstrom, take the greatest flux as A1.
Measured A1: 85.82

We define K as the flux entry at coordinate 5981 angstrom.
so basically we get 85.19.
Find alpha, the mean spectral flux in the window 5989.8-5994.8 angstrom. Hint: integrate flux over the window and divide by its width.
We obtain 88.8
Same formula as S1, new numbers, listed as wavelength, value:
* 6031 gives 92.73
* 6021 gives 91.53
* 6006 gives 89.92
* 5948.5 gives 87.41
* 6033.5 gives 90.53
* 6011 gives 91.11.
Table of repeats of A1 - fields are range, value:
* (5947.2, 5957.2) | 87.41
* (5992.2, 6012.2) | 93.21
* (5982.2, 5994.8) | 90.83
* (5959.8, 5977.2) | 87.21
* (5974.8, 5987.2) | 88.57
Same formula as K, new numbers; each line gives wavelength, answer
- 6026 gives 91.42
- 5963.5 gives 86.37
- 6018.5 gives 86.55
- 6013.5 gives 91.2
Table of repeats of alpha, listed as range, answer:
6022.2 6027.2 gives 90.8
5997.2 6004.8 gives 90.2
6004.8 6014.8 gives 90.7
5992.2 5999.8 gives 91.5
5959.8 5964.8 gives 85.3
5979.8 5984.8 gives 86.9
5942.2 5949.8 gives 86.1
